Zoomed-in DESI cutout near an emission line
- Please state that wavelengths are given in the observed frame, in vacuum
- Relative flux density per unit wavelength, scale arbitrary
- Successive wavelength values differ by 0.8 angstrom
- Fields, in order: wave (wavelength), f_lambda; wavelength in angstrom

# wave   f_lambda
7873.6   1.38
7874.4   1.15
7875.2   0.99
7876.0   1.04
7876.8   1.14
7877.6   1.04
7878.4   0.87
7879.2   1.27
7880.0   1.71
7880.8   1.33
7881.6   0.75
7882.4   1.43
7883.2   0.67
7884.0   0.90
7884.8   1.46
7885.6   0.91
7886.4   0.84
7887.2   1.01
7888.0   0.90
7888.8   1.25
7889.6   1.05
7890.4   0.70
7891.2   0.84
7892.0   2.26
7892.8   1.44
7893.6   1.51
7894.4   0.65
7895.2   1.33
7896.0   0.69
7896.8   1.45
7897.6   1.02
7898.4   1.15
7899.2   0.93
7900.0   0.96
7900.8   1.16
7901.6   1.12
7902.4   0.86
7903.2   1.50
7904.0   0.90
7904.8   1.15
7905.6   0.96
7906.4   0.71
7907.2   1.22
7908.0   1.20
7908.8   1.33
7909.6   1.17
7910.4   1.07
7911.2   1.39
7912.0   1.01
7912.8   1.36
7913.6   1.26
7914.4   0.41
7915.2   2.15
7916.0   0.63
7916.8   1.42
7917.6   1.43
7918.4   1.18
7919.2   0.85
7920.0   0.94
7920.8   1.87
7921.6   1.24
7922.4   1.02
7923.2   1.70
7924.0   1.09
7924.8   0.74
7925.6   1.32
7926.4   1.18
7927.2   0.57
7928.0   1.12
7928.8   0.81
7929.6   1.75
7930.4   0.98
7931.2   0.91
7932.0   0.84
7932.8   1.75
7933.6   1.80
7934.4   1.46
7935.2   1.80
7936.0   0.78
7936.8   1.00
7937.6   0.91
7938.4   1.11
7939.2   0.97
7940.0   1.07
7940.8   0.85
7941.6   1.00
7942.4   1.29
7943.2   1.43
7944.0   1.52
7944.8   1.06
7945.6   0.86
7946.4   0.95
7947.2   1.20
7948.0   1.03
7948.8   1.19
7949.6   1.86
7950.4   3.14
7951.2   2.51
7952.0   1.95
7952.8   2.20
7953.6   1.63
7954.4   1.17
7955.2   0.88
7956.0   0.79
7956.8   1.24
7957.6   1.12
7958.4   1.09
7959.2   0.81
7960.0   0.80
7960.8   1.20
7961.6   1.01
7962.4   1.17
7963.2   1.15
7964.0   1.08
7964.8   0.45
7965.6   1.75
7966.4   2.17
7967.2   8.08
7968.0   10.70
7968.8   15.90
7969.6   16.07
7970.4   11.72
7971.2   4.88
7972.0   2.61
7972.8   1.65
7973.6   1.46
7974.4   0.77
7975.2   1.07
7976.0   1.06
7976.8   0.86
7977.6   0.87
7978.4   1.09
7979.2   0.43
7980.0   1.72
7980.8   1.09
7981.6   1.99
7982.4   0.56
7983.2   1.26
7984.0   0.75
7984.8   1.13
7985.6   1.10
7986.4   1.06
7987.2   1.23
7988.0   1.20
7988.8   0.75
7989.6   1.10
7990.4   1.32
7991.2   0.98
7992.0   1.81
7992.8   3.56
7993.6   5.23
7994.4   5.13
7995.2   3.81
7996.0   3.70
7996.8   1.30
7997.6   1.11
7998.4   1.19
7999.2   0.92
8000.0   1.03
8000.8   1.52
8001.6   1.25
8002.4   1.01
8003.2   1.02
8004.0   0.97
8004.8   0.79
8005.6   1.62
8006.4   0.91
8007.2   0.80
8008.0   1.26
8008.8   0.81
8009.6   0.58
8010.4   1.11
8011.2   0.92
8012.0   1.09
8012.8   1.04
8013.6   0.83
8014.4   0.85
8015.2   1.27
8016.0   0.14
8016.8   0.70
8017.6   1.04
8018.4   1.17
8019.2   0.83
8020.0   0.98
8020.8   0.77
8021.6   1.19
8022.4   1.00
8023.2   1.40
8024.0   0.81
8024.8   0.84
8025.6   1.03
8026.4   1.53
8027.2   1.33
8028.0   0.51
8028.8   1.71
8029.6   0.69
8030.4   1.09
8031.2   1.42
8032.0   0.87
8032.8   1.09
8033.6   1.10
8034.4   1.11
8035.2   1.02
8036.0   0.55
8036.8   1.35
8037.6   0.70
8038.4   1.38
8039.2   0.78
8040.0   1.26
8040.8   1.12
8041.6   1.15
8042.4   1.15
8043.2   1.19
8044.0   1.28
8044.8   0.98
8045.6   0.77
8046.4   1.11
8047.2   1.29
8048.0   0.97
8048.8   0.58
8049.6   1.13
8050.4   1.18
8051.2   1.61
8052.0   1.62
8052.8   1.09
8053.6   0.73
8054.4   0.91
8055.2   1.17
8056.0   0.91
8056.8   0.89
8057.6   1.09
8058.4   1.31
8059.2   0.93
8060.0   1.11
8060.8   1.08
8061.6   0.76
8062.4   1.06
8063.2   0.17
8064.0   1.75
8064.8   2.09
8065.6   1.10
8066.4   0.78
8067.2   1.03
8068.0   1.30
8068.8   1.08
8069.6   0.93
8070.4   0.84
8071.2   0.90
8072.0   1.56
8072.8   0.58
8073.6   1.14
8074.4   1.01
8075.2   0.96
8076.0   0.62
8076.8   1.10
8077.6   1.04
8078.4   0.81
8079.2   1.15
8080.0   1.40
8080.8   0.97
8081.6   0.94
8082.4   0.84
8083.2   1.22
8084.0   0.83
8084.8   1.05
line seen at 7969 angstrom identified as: H-alpha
